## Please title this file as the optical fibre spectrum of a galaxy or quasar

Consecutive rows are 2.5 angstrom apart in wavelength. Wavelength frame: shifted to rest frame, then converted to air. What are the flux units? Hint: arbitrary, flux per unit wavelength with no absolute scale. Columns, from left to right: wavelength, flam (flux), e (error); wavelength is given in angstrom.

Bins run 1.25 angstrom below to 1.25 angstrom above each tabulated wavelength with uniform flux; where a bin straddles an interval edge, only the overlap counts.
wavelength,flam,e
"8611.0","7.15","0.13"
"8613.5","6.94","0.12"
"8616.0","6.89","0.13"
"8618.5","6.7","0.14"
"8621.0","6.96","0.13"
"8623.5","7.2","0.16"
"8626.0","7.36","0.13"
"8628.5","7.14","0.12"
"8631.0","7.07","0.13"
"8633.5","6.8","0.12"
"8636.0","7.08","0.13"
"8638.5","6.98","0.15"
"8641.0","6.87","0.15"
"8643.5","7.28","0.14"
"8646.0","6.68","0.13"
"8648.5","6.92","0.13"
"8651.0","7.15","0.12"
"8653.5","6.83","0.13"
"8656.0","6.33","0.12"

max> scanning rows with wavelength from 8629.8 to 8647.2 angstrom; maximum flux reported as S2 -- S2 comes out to 7.28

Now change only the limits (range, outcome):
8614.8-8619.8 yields 6.89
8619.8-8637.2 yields 7.36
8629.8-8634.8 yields 7.07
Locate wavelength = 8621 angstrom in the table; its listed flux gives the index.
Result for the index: 6.96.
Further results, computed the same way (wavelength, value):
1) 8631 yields 7.07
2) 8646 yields 6.68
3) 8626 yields 7.36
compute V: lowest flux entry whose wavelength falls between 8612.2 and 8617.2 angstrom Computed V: 6.89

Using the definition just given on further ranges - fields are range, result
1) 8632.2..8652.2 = 6.68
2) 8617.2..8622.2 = 6.7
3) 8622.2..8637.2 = 6.8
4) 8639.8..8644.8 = 6.87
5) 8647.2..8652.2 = 6.92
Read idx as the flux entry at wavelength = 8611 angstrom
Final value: 7.15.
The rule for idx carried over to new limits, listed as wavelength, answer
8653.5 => 6.83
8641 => 6.87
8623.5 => 7.2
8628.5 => 7.14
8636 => 7.08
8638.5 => 6.98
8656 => 6.33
